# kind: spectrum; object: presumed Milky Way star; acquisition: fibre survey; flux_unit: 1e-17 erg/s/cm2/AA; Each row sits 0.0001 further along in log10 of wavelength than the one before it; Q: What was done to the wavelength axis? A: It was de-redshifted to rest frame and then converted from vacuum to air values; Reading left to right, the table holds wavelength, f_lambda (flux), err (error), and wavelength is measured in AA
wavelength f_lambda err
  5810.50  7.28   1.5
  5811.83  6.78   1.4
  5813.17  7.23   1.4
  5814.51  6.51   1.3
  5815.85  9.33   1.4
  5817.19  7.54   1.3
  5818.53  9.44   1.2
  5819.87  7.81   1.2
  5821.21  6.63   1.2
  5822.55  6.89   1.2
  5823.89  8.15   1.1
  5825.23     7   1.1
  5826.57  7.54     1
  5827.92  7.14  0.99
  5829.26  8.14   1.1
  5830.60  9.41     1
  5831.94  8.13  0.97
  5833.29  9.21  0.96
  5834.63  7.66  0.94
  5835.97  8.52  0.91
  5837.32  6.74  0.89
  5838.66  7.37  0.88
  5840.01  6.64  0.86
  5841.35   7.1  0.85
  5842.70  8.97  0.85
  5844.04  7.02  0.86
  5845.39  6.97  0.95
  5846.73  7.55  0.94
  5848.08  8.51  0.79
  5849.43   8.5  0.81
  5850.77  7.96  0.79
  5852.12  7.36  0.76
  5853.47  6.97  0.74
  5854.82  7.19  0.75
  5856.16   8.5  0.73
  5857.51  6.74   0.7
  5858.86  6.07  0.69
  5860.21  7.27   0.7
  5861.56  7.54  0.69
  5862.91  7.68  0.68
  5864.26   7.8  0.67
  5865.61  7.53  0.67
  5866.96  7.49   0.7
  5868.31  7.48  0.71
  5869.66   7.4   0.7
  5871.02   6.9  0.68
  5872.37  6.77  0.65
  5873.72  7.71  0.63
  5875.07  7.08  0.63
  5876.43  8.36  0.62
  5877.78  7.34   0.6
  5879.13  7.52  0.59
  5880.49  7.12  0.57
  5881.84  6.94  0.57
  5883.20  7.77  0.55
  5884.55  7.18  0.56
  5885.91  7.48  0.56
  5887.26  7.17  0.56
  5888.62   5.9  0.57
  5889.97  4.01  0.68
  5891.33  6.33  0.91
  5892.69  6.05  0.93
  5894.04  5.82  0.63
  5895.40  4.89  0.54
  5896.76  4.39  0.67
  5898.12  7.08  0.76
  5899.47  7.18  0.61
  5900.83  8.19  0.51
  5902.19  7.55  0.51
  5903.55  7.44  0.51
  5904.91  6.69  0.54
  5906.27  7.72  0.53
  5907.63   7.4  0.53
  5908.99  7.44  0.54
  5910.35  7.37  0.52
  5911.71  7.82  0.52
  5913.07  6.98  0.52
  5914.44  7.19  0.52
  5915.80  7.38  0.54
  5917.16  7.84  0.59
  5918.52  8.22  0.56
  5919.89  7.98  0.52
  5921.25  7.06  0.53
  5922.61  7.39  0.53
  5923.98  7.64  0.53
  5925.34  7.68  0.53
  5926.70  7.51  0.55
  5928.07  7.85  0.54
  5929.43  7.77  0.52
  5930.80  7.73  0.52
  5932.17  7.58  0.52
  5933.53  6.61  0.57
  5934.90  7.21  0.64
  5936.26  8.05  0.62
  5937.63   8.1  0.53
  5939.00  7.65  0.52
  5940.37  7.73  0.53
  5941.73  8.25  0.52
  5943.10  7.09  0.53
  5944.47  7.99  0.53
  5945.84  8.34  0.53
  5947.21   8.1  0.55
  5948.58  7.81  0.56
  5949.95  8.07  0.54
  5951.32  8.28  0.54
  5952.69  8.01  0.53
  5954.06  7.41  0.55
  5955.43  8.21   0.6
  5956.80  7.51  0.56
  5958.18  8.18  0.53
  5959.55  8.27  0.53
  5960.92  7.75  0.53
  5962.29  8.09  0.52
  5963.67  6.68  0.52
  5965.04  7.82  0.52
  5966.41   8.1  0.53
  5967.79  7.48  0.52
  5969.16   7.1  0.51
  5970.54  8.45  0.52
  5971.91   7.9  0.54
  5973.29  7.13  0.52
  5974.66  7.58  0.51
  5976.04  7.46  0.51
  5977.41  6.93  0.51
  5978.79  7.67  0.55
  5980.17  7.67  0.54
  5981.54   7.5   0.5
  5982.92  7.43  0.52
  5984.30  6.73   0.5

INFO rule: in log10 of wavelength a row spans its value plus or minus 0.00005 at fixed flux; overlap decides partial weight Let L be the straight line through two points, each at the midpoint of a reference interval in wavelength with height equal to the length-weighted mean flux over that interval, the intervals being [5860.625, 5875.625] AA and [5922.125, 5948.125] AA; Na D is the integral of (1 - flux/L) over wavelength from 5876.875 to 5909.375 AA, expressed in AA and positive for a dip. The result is 3.17 AA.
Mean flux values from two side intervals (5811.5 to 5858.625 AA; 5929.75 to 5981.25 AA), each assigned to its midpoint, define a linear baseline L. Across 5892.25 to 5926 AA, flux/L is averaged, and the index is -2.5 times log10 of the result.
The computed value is 0.08 mag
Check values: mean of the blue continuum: 7.68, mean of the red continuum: 7.73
